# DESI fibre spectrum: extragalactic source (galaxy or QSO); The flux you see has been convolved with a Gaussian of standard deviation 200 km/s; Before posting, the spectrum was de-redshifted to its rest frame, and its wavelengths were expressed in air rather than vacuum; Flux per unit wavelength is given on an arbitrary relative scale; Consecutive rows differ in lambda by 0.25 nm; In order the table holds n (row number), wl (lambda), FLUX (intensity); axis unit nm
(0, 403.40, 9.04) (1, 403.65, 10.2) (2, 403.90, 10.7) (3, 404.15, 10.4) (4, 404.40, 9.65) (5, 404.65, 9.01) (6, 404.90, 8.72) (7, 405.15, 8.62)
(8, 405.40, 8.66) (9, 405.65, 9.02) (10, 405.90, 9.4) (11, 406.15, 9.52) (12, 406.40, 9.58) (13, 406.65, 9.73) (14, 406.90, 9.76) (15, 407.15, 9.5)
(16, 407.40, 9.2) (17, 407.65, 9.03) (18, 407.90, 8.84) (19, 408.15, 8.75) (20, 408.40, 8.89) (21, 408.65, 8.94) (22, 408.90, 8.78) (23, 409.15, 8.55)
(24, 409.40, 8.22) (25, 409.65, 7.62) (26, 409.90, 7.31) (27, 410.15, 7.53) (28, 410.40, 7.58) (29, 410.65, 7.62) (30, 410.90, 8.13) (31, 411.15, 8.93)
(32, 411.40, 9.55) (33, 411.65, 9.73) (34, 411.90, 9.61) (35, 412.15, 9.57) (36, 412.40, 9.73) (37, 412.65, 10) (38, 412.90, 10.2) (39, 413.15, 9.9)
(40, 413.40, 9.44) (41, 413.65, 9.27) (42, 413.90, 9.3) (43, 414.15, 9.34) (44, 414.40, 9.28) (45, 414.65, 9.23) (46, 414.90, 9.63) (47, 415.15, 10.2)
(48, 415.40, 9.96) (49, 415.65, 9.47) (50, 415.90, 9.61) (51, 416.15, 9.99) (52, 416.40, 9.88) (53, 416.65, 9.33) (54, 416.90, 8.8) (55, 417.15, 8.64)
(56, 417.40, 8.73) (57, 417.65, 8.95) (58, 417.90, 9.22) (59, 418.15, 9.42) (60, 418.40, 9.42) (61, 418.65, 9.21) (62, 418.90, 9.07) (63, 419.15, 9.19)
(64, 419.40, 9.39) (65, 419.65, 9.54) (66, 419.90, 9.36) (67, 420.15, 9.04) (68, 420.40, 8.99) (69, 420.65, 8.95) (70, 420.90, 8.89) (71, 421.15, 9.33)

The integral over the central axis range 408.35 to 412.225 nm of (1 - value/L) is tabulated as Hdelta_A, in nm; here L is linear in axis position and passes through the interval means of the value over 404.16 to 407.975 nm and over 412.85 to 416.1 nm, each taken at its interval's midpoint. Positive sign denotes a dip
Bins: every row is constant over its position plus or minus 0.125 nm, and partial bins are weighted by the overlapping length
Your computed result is 0.376 nm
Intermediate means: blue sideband 9.26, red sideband 9.6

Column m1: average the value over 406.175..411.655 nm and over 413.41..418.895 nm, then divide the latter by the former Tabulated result 1.08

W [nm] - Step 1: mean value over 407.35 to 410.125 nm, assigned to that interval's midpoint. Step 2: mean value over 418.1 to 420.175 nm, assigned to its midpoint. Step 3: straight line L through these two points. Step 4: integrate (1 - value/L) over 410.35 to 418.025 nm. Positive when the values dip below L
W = -0.356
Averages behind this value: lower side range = 8.5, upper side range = 9.3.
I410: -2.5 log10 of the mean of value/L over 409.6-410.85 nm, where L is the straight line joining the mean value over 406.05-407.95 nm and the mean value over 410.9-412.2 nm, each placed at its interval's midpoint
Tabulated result 0.232 mag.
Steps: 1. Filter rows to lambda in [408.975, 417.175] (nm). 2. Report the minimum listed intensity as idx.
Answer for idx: 7.31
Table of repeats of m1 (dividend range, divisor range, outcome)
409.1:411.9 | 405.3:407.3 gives 0.88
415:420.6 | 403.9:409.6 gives 1.02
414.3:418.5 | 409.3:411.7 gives 1.15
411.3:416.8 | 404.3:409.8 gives 1.07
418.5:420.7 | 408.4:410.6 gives 1.14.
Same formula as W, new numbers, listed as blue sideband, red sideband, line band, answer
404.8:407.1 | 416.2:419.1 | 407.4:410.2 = 0.23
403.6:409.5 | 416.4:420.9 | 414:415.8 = -0.08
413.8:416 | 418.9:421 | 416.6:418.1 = 0.07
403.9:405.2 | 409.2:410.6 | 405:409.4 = -0.26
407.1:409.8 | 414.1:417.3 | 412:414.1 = -0.10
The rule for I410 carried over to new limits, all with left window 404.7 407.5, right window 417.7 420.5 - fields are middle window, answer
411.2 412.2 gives -0.04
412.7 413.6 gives -0.06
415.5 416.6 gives -0.05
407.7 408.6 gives 0.05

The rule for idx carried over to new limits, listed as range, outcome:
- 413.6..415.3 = 9.23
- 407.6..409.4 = 8.22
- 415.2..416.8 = 9.33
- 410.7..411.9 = 8.13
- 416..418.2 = 8.64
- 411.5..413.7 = 9.27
